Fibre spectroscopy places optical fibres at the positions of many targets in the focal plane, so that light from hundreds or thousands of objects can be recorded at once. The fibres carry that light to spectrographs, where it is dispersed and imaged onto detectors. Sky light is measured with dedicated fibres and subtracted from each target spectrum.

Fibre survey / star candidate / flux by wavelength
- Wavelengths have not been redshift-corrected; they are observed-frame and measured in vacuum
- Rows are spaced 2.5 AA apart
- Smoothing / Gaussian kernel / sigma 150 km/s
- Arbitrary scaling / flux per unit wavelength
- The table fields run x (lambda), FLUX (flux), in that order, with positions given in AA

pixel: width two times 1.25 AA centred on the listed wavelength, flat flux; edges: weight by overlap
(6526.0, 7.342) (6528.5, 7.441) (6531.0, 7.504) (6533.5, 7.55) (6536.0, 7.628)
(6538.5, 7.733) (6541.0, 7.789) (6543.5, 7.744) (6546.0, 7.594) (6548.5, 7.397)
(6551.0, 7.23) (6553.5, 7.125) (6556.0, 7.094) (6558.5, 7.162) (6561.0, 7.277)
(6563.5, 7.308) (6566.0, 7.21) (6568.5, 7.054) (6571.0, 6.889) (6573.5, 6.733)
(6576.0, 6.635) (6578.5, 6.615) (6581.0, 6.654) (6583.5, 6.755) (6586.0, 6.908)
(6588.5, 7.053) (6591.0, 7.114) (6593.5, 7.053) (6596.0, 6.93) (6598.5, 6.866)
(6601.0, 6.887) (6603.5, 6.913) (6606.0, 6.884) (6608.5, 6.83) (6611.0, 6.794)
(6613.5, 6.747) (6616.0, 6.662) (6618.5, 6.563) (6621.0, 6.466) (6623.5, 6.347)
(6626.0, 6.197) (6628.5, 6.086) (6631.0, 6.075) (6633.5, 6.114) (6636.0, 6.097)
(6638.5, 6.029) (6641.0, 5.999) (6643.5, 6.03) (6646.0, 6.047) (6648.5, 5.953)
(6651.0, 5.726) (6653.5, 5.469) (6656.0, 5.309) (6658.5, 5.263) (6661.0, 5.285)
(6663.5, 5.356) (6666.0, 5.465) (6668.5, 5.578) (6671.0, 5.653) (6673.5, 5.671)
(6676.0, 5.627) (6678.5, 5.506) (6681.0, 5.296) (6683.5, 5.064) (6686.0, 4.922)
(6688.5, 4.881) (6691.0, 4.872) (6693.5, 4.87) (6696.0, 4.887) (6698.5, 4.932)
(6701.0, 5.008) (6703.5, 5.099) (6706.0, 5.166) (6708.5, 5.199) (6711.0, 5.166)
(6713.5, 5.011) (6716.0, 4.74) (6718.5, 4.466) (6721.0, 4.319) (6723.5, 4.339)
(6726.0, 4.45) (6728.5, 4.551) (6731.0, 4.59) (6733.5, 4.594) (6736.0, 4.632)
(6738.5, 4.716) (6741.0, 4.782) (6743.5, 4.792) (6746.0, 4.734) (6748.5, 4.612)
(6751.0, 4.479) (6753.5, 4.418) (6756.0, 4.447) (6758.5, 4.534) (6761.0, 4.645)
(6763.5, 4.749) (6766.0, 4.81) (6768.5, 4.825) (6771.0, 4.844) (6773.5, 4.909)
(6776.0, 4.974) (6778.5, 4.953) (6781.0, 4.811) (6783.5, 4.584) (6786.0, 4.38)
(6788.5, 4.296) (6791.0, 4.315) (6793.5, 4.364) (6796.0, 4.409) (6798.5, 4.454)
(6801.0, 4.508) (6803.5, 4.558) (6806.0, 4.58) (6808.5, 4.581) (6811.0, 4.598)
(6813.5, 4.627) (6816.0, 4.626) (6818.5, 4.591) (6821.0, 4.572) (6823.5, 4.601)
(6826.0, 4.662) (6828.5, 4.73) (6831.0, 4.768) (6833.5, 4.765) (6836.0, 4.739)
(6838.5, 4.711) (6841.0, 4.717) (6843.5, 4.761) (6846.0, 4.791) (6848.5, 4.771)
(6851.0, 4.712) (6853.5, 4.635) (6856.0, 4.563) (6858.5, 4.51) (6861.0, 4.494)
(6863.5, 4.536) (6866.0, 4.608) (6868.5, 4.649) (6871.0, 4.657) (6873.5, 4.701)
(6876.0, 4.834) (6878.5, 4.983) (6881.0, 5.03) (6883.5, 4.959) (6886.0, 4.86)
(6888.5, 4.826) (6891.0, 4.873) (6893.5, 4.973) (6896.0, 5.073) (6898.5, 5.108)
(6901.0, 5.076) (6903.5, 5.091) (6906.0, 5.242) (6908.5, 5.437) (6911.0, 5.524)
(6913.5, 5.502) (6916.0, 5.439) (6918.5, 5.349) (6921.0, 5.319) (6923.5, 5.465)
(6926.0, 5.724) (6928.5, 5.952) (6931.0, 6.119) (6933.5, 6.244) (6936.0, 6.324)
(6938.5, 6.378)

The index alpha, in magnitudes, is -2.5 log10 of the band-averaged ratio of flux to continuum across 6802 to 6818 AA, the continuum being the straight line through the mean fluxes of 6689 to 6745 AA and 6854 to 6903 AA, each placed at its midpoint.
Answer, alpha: 0.05 mag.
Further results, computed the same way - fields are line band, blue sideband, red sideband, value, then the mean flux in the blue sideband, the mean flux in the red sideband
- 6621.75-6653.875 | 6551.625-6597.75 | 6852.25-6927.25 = 0.094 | 6.98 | 5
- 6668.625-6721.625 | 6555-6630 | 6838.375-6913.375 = 0.201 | 6.82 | 4.87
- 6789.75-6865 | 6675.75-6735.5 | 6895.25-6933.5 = 0.135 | 4.88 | 5.46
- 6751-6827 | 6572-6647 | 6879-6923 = 0.232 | 6.57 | 5.16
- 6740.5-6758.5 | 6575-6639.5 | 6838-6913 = 0.232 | 6.63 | 4.86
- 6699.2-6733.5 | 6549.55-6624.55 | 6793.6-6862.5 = 0.189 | 6.89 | 4.63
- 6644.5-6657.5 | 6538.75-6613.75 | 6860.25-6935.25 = 0.162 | 7.05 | 5.17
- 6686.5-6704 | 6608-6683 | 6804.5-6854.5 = 0.136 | 5.92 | 4.68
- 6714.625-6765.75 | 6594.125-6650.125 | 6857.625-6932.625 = 0.266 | 6.43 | 5.11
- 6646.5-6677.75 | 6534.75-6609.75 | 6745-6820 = 0.092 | 7.1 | 4.61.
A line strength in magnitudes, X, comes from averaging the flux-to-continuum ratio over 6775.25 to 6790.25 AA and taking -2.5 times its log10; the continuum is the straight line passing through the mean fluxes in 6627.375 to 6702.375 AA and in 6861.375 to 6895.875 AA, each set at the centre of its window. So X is 0.106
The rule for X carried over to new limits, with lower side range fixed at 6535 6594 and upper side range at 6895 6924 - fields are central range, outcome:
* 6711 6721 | 0.32 mag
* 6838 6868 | 0.20 mag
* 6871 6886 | 0.12 mag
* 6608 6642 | 0.08 mag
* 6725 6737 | 0.34 mag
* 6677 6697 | 0.27 mag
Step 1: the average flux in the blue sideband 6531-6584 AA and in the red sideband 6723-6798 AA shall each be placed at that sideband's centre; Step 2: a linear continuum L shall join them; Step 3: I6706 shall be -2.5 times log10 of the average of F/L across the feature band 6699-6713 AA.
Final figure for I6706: 0.04 mag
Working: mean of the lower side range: 7.21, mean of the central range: 5.11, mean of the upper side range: 4.62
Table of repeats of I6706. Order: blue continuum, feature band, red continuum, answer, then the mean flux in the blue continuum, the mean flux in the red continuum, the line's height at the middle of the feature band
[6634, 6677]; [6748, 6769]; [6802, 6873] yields 0.11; 5.69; 4.65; 5.1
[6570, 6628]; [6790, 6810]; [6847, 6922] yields 0.22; 6.75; 4.94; 5.48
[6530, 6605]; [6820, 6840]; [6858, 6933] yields 0.18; 7.14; 5.11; 5.52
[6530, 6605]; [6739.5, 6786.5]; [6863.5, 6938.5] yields 0.27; 7.14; 5.25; 6.03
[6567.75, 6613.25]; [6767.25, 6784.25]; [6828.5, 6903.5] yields 0.13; 6.86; 4.79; 5.47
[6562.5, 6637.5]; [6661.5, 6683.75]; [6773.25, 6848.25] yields 0.10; 6.71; 4.63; 5.99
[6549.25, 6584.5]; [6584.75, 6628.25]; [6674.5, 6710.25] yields -0.06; 6.99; 5.1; 6.39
